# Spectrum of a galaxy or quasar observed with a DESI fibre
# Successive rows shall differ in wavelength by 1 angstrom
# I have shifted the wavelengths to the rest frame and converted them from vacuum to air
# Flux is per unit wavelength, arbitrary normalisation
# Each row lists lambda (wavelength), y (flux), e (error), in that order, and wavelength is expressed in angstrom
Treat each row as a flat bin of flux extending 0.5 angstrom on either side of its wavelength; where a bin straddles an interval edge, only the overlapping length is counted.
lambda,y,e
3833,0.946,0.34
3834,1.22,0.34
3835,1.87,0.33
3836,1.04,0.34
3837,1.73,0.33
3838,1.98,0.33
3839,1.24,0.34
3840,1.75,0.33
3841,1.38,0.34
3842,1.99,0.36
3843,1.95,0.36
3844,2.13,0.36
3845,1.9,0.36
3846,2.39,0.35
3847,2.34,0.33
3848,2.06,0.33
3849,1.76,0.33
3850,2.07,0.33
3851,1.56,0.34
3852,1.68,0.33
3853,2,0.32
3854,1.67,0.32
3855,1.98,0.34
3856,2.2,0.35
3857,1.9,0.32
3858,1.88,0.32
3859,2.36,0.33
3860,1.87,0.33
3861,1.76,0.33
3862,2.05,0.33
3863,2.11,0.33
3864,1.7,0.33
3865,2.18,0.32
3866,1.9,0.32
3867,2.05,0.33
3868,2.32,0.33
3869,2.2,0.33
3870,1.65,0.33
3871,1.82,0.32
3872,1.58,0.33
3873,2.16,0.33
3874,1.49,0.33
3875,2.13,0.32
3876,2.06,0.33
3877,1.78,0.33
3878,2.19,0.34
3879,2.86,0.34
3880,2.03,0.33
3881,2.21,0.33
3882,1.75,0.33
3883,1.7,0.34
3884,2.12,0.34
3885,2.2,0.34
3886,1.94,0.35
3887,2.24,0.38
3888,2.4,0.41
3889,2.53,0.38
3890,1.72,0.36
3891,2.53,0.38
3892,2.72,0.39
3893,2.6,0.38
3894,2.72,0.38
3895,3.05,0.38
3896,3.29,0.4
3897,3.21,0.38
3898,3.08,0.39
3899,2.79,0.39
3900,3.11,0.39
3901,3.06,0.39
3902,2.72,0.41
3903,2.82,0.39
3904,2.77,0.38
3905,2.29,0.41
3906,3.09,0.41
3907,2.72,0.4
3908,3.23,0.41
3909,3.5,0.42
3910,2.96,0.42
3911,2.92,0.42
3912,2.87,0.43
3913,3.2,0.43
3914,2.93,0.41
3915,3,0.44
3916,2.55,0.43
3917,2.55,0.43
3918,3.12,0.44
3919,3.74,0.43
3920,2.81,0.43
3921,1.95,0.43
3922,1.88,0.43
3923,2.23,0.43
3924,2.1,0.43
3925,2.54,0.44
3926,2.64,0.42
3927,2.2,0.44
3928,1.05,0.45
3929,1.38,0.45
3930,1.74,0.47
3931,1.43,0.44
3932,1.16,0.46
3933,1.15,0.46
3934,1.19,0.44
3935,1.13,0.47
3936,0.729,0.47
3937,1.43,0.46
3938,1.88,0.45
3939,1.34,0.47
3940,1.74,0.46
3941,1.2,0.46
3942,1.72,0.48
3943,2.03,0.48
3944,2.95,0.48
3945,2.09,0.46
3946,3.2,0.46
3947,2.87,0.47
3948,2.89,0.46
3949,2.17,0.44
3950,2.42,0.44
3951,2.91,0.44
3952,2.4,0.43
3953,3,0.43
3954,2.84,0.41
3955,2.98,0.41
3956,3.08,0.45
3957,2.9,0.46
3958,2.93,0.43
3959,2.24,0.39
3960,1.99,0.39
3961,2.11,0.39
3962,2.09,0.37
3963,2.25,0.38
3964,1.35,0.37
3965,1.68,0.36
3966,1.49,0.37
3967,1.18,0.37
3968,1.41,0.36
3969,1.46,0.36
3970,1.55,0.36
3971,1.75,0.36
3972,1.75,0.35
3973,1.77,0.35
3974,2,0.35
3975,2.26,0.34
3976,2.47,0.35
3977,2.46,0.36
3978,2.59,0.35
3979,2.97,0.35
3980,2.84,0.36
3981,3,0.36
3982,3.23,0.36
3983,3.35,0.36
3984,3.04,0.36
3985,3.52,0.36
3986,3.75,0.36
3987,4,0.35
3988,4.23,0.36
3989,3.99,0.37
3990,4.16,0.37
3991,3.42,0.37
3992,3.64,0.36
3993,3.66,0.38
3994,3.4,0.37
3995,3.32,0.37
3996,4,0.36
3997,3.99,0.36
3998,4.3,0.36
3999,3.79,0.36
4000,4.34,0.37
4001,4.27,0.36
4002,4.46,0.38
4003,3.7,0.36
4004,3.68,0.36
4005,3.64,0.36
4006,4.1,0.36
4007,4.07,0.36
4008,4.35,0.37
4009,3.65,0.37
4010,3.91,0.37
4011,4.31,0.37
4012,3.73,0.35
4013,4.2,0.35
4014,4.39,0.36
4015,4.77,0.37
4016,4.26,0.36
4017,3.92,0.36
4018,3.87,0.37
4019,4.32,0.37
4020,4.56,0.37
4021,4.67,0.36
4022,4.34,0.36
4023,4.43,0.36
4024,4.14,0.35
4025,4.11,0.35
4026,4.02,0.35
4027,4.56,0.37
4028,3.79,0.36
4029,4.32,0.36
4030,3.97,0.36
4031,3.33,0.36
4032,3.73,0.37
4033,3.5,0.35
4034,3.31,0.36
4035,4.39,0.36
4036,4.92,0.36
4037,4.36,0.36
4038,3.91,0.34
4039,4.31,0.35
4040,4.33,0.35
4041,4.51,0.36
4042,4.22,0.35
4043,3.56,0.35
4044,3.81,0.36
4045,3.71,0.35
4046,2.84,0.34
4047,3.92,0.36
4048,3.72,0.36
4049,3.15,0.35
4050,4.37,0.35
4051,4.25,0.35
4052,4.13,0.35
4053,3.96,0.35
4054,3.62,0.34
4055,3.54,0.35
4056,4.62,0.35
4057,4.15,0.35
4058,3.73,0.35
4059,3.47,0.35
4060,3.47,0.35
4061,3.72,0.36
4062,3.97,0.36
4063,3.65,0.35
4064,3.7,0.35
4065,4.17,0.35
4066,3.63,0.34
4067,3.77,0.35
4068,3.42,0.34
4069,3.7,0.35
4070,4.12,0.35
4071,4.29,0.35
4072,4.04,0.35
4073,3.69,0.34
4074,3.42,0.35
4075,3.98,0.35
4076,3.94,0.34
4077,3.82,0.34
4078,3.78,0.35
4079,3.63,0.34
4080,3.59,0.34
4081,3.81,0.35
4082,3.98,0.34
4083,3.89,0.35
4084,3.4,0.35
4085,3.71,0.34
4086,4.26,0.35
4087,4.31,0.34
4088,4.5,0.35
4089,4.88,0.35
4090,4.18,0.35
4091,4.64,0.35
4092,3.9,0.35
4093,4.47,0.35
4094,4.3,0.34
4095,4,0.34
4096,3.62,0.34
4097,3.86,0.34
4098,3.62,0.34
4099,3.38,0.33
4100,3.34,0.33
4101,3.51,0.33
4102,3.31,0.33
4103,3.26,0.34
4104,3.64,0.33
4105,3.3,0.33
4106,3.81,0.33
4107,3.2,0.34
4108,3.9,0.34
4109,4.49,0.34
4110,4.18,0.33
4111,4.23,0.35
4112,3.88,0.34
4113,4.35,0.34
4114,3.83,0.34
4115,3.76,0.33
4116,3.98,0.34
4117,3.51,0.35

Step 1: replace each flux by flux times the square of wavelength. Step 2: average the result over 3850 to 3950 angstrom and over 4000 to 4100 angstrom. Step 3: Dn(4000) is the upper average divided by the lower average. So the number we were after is 1.91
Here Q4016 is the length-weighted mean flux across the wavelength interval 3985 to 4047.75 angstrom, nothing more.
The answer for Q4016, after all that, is 4.01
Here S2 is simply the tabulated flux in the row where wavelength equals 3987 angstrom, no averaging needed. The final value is 4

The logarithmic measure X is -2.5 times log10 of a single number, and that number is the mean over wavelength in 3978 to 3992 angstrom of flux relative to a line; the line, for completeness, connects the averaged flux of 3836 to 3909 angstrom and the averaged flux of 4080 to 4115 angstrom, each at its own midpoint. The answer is -0.14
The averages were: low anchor 2.2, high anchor 3.9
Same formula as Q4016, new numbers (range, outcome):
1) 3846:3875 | 1.95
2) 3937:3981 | 2.21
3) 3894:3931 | 2.68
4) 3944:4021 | 3.15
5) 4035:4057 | 4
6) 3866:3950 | 2.3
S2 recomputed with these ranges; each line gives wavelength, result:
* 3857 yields 1.9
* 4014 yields 4.39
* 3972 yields 1.75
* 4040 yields 4.33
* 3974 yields 2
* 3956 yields 3.08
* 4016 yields 4.26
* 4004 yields 3.68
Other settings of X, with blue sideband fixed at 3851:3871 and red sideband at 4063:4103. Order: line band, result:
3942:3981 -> 0.22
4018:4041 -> -0.21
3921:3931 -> 0.28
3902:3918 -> -0.21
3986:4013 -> -0.24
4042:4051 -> -0.04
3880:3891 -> 0.04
